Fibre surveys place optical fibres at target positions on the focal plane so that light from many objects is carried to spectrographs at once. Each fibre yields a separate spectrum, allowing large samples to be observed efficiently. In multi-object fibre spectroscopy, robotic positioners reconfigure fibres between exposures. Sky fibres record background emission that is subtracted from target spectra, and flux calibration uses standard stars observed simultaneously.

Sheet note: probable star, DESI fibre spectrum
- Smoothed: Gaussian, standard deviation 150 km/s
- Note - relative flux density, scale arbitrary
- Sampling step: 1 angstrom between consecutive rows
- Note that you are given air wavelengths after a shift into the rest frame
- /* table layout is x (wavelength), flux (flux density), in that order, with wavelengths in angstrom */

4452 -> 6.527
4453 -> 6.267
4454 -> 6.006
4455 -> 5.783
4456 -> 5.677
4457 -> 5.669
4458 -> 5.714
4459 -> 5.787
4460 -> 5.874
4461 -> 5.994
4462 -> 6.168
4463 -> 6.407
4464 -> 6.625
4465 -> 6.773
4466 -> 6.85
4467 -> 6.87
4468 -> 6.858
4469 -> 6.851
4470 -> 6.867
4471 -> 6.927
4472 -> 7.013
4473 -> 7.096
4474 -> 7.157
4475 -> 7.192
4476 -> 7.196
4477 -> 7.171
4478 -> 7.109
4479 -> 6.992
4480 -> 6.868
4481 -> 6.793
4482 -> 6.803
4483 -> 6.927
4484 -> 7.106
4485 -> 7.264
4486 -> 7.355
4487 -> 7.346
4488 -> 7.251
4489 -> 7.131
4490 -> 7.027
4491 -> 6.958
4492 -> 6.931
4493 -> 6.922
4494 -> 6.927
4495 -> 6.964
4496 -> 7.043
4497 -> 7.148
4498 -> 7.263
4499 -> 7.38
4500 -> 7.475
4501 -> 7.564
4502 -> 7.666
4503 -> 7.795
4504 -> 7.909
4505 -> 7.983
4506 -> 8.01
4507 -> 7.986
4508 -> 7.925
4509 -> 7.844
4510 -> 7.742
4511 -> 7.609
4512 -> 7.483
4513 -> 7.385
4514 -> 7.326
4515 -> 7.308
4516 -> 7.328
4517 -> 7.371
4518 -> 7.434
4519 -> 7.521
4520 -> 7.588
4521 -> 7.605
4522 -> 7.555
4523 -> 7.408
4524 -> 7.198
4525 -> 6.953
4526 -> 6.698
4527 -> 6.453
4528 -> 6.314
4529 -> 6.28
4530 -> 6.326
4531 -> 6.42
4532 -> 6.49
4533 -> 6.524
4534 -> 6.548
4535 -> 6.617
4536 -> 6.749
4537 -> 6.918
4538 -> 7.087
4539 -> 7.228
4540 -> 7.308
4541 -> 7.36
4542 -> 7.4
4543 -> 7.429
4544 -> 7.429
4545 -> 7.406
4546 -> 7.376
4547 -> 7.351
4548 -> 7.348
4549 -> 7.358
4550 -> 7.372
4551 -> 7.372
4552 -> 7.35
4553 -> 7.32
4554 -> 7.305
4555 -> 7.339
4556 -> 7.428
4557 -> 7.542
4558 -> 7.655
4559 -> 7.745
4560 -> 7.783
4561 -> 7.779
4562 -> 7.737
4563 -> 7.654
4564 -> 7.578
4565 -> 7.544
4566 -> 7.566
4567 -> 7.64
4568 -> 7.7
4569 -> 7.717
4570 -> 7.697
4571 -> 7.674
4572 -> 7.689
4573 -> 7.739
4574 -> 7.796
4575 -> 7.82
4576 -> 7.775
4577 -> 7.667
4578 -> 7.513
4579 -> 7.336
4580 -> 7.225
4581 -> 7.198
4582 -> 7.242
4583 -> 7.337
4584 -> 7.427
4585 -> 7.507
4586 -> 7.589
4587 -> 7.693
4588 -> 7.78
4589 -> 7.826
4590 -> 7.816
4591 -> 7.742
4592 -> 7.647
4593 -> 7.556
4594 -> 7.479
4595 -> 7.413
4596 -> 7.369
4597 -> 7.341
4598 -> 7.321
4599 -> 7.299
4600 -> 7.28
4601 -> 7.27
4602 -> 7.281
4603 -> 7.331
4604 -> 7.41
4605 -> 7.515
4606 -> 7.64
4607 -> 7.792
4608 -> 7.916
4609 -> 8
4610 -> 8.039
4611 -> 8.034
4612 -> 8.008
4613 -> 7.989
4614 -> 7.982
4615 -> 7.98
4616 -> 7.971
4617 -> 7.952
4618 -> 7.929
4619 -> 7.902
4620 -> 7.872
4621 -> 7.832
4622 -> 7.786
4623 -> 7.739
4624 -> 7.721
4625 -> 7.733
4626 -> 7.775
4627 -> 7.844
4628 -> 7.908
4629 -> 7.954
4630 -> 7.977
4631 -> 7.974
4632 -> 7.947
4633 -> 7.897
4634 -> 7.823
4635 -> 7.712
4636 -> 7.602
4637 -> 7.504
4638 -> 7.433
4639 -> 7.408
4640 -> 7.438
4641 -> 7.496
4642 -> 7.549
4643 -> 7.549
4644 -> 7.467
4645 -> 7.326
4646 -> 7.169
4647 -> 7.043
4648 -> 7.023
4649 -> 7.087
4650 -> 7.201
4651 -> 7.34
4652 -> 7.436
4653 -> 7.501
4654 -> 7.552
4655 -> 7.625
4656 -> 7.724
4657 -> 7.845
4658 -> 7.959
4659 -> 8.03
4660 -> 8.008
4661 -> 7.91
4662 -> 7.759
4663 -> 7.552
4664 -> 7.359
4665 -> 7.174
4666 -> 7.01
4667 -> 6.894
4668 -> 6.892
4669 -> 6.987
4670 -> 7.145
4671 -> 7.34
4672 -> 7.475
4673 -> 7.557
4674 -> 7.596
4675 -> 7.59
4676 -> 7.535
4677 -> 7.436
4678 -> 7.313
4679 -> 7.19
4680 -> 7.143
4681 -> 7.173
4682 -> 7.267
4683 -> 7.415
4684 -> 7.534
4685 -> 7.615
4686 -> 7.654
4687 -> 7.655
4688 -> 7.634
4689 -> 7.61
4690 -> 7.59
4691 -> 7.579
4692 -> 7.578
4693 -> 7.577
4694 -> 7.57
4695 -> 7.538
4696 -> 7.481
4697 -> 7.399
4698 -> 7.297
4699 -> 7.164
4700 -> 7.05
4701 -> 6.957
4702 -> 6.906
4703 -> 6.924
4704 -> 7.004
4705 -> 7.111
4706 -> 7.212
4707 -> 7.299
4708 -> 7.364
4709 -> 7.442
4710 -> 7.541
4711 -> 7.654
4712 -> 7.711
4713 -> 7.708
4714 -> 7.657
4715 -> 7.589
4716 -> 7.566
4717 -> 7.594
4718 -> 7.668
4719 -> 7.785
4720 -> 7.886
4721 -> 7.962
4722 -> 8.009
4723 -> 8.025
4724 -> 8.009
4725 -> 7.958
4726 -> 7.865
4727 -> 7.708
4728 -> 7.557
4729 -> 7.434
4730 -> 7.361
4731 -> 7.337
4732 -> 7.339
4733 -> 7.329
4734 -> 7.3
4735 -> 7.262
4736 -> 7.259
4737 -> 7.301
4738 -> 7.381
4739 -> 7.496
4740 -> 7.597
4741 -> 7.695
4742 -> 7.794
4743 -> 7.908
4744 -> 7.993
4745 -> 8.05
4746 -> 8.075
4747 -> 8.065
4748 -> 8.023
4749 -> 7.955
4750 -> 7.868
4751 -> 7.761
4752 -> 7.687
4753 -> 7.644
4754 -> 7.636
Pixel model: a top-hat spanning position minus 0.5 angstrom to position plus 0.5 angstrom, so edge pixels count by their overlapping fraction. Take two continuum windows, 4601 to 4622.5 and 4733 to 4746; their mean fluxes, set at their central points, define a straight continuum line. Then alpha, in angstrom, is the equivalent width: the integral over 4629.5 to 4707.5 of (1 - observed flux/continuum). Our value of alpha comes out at 2.8 angstrom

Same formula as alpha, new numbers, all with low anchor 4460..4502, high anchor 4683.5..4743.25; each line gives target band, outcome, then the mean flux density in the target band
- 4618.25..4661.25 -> -1.7 angstrom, 7.64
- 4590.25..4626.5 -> -2.1 angstrom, 7.69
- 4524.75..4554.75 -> 0.5 angstrom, 7.01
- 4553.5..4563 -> -0.6 angstrom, 7.59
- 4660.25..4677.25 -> 0.1 angstrom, 7.37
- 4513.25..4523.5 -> -0.5 angstrom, 7.44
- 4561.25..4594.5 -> -1.8 angstrom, 7.6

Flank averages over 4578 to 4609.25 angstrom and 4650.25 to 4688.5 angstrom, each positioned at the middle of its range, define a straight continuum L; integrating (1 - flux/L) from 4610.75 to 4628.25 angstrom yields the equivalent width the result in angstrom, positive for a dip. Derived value -0.9 angstrom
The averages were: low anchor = 7.5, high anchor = 7.47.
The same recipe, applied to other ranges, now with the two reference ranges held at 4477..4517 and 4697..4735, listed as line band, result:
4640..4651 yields 0.2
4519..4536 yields 1.2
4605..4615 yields -0.7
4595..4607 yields 0.0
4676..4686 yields 0.1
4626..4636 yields -0.6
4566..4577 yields -0.5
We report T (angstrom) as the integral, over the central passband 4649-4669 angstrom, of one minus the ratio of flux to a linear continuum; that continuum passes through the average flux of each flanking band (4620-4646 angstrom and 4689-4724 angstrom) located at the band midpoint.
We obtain 0.3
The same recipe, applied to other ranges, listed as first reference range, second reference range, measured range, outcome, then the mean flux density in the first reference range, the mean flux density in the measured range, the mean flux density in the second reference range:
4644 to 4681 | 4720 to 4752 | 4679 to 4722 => 0.6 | 7.41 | 7.46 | 7.7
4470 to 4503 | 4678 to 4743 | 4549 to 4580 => -1.4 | 7.13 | 7.58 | 7.49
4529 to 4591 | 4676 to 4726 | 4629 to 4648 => -0.3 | 7.39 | 7.57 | 7.49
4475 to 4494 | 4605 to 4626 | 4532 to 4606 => 1.5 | 7.06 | 7.44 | 7.88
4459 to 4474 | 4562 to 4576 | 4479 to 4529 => -1.9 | 6.64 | 7.29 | 7.68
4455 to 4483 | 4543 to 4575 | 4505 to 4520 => -1.1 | 6.63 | 7.6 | 7.55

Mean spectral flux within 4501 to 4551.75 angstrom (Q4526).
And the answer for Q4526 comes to 7.27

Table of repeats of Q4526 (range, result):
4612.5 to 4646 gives 7.75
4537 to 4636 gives 7.61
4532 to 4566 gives 7.32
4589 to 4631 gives 7.72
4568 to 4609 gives 7.55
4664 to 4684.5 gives 7.29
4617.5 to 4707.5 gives 7.49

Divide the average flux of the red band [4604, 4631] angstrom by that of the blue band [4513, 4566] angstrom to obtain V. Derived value 1.09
